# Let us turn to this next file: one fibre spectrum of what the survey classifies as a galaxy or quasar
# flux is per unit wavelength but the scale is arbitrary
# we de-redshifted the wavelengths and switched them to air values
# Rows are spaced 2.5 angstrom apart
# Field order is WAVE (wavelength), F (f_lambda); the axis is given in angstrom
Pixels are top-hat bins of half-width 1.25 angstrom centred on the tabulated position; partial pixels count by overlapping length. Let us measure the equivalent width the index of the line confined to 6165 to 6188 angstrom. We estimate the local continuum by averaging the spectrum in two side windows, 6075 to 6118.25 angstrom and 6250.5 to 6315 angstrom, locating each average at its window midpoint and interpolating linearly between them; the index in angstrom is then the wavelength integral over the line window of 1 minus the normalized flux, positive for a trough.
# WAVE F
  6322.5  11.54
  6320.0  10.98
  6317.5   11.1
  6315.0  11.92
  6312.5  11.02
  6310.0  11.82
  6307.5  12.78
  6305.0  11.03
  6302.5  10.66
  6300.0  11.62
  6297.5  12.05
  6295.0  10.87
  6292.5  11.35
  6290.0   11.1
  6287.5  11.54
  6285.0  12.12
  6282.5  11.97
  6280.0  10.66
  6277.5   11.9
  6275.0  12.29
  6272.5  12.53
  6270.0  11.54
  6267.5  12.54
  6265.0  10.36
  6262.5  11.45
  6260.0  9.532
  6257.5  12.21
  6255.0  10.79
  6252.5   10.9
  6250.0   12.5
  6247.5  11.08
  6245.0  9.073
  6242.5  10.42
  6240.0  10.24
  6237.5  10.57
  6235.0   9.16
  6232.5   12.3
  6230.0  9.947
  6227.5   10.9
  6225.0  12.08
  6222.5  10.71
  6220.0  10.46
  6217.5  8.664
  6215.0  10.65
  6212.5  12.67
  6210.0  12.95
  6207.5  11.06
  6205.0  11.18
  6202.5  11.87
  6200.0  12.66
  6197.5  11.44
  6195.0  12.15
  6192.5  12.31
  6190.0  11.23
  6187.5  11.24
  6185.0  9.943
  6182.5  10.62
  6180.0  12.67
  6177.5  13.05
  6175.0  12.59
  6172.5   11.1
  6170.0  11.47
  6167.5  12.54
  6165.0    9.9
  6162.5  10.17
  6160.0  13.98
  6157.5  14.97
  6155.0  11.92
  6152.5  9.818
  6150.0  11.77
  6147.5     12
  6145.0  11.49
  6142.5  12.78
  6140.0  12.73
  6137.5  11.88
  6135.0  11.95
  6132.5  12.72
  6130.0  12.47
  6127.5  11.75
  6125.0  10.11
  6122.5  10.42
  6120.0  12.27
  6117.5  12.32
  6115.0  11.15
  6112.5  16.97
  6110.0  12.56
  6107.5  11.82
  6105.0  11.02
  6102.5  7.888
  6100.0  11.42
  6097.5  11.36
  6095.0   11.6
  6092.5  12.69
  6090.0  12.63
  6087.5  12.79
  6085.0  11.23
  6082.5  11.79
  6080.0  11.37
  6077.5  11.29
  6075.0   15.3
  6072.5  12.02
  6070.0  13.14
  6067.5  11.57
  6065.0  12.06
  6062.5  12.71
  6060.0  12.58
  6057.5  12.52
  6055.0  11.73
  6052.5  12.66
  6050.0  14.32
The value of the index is 0.3 angstrom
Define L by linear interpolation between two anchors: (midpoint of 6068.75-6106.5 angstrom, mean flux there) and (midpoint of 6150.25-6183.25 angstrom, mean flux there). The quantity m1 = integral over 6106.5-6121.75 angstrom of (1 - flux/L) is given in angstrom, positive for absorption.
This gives -1.2 angstrom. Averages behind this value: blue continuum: 11.8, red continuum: 11.9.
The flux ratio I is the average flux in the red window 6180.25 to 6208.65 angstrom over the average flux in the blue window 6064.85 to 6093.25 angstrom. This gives 0.93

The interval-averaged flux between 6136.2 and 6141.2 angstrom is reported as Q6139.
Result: 12.3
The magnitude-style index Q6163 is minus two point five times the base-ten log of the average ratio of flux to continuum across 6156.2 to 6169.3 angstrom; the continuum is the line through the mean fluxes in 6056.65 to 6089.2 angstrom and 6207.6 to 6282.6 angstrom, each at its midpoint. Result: -0.05 mag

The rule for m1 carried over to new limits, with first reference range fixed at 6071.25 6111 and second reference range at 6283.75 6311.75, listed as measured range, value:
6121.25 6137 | 0.2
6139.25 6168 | -0.6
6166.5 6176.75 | -0.2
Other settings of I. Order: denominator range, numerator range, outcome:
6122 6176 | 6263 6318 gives 0.98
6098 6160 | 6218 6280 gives 0.92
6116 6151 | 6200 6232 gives 0.94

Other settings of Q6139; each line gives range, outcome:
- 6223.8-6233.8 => 11.3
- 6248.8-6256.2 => 11.4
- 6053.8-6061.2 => 12.3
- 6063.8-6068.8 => 11.8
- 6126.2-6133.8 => 12.3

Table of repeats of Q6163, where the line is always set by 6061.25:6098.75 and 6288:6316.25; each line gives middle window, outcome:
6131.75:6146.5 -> -0.02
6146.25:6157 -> 0.03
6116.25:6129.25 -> 0.06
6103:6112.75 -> -0.01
